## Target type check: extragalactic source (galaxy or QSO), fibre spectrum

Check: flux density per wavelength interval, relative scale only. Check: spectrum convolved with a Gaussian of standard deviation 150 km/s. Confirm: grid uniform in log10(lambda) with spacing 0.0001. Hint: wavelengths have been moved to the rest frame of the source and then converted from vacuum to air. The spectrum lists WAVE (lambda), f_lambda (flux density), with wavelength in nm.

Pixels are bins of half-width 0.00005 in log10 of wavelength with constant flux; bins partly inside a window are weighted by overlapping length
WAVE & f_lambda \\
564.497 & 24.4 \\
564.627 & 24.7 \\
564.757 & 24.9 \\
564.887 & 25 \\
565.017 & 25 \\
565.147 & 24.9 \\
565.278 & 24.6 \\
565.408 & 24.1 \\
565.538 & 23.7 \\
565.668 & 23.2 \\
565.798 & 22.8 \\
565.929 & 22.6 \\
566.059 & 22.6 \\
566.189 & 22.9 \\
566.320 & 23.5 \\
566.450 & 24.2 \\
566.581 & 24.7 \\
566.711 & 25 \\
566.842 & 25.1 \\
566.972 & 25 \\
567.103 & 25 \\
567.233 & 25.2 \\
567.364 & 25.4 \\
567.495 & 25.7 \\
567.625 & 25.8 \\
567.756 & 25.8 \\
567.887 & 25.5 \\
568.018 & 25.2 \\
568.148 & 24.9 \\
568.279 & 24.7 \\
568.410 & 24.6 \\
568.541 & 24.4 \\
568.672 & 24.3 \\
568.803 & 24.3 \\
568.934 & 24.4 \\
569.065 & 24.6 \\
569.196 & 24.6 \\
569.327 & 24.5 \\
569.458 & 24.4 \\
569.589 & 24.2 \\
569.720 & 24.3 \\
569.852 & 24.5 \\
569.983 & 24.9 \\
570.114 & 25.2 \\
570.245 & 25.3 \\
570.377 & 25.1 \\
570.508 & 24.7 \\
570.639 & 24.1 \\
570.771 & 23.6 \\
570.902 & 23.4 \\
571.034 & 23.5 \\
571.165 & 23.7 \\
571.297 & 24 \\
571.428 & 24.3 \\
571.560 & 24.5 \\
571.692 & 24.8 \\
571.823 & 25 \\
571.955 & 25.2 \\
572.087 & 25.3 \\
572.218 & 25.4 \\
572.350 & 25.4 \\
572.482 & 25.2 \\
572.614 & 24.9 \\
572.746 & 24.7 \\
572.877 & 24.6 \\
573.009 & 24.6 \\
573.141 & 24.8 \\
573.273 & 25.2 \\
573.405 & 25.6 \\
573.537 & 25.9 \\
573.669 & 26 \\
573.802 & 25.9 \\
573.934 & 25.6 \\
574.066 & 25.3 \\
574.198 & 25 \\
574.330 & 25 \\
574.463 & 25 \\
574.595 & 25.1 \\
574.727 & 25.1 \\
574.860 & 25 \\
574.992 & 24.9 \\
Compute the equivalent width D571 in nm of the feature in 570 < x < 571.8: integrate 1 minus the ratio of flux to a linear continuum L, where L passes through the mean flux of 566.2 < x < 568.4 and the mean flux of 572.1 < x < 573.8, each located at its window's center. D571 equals 0.06 nm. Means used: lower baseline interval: 25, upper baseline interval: 25.2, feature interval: 24.4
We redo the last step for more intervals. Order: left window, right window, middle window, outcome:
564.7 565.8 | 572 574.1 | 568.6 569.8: 0.020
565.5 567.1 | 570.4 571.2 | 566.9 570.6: -0.154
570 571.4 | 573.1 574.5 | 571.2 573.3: 0.000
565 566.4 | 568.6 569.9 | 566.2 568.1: -0.087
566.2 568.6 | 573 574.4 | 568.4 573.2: 0.113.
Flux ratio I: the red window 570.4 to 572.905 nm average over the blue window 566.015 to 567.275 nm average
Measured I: 1.01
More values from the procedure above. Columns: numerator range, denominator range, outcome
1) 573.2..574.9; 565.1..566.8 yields 1.07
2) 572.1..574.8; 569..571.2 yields 1.03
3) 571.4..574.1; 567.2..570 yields 1.01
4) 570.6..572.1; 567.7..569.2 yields 0.98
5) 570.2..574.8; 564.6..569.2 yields 1.01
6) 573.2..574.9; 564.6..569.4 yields 1.03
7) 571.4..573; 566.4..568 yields 0.99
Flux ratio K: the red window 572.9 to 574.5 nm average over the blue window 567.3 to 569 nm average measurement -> 1.01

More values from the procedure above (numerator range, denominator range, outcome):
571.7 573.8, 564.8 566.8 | 1.05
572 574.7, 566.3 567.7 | 1.01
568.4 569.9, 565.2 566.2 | 1.05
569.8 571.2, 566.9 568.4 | 0.97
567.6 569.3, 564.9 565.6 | 1.01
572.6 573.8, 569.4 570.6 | 1.02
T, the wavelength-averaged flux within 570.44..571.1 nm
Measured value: 23.9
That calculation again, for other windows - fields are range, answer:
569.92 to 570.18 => 25.1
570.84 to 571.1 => 23.4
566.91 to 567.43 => 25.1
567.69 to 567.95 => 25.6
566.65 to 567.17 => 25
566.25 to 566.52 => 23.8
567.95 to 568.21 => 25.1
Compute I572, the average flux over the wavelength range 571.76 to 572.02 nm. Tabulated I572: 25.1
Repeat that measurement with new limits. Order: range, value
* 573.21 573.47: 25.4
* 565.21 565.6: 24.1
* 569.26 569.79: 24.3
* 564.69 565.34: 24.9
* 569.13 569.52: 24.5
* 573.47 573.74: 25.9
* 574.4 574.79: 25.1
